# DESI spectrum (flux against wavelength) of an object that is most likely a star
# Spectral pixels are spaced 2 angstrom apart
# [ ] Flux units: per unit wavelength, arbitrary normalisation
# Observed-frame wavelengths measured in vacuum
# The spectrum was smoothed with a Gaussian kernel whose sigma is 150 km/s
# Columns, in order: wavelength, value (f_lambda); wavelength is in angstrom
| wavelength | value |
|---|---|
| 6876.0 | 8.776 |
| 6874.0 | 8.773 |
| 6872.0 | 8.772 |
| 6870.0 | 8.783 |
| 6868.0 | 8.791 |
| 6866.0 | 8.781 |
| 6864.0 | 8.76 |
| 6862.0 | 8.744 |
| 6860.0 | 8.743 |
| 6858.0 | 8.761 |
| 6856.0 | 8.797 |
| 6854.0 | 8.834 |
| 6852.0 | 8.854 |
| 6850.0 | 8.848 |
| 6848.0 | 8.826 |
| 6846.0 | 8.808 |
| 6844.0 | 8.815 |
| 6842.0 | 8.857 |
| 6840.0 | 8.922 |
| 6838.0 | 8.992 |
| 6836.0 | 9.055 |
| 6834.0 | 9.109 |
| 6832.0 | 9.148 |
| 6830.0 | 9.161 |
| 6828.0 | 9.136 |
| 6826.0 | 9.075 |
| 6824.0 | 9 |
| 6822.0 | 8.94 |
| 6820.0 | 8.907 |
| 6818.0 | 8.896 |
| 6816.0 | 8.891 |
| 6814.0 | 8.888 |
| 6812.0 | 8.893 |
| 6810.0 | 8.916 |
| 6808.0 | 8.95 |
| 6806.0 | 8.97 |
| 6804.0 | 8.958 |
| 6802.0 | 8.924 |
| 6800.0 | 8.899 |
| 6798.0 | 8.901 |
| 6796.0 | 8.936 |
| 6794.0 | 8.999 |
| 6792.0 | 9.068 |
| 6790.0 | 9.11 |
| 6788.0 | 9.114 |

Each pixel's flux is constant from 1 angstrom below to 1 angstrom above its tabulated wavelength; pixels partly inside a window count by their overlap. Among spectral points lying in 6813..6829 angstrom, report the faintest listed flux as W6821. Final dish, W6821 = 8.888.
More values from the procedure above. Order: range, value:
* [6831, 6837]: 9.055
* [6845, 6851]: 8.808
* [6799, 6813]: 8.893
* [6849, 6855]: 8.834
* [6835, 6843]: 8.857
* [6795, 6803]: 8.899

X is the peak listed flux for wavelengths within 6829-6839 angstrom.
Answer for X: 9.161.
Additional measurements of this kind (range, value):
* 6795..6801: 8.936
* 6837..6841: 8.992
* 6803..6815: 8.97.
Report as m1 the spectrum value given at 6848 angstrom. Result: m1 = 8.826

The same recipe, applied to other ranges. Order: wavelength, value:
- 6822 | 8.94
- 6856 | 8.797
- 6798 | 8.901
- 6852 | 8.854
